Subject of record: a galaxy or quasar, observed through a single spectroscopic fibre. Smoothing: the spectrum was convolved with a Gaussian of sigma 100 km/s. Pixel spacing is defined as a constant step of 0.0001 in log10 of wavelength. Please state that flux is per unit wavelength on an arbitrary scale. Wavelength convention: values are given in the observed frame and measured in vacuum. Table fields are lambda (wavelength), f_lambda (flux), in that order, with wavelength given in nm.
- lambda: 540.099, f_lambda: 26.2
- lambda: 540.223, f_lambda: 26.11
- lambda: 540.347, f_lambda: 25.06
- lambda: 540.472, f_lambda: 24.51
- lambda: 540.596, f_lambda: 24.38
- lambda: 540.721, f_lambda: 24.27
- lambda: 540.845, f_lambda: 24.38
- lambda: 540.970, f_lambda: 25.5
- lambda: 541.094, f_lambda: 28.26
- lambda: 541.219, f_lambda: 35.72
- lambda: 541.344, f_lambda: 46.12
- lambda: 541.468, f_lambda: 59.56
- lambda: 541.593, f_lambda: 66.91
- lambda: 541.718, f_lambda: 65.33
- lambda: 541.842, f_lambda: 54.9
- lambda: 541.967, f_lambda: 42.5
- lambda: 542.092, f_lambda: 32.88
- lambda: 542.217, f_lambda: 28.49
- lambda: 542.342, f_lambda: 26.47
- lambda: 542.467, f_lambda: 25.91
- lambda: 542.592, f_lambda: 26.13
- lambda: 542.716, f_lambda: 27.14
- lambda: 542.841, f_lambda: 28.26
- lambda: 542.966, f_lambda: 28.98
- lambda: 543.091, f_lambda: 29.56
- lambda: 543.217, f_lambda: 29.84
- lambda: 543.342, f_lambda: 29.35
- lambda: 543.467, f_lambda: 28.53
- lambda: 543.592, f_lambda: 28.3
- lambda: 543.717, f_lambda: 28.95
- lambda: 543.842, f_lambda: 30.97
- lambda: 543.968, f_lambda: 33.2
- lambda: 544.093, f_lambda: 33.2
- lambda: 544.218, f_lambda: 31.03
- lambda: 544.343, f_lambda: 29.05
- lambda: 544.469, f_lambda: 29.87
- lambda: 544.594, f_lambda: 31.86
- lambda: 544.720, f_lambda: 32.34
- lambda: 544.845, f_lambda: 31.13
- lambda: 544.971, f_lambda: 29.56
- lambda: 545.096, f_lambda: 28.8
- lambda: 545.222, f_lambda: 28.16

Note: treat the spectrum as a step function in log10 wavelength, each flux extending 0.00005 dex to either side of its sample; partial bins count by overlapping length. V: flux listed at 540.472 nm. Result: 24.51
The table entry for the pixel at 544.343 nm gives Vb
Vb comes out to 29.05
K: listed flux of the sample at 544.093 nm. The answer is 33.2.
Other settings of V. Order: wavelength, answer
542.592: 26.13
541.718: 65.33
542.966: 28.98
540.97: 25.5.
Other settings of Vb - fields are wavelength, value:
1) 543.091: 29.56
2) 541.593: 66.91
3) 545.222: 28.16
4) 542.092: 32.88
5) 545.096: 28.8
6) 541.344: 46.12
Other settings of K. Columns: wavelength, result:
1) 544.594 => 31.86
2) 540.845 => 24.38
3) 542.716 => 27.14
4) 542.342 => 26.47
